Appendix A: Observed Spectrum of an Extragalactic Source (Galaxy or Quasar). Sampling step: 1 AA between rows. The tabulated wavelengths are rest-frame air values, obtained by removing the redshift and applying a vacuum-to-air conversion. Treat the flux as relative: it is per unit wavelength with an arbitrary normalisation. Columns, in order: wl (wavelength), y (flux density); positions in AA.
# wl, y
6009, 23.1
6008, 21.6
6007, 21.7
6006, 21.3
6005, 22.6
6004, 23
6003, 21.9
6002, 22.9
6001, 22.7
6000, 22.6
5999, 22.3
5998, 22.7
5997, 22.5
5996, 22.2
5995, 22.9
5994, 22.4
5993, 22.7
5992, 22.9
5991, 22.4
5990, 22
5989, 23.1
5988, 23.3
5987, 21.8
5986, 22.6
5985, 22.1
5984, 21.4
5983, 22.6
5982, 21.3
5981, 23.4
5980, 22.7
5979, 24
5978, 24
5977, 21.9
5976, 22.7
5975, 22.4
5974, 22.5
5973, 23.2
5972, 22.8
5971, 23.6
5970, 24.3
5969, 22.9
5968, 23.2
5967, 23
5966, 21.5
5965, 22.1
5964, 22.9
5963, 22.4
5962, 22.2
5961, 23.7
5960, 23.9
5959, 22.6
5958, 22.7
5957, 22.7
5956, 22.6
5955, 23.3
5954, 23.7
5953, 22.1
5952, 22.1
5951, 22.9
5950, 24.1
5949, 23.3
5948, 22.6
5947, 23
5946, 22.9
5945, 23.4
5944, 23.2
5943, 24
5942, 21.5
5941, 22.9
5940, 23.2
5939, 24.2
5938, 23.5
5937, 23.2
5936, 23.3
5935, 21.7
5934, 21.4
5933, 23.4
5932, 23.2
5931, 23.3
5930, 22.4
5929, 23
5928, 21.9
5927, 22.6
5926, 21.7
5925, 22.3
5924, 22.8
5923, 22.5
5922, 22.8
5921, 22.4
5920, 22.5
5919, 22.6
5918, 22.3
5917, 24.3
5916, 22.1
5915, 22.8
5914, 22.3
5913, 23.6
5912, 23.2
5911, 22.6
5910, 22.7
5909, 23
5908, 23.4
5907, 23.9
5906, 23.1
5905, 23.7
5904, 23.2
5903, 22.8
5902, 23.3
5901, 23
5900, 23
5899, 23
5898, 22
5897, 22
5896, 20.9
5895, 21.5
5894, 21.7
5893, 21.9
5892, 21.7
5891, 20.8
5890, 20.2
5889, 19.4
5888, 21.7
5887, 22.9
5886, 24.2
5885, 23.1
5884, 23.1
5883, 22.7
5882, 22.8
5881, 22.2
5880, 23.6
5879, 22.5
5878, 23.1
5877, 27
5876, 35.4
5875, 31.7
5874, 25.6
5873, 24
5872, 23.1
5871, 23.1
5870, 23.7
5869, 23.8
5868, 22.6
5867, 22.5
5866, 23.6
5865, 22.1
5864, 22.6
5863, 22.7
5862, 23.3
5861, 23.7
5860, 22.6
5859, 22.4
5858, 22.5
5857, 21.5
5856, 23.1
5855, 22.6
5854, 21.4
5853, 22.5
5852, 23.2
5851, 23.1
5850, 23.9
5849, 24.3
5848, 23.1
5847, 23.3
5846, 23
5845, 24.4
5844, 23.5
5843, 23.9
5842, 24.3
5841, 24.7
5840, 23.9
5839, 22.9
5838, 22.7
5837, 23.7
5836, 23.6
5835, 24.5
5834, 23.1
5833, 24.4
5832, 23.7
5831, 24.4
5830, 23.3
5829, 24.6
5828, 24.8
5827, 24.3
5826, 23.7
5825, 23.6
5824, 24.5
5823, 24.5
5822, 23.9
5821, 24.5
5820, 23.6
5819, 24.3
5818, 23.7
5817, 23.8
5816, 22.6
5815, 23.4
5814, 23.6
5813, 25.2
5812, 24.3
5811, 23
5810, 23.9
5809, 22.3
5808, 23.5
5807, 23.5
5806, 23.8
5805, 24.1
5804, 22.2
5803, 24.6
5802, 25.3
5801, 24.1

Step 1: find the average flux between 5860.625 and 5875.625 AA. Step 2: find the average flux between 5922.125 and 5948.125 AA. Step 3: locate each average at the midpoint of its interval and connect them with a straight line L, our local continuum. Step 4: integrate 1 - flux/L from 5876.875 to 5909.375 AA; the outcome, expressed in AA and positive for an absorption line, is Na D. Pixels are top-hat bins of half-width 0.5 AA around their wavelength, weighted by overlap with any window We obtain 1.34 AA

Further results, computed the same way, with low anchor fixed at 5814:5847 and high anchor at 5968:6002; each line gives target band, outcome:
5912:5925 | 0.3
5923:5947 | 0.3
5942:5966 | 0.0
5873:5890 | -0.6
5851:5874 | 0.7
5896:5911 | 0.2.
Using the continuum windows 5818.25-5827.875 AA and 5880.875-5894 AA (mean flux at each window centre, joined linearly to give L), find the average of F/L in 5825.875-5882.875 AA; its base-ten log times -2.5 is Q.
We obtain -0.03 mag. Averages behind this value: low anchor 24.1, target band 23.8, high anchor 22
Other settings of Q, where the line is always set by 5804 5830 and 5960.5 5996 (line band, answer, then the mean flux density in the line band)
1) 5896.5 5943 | 0.01 mag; 22.8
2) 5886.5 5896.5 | 0.10 mag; 21.3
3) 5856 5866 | 0.04 mag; 22.7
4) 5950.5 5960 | 0.00 mag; 22.8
